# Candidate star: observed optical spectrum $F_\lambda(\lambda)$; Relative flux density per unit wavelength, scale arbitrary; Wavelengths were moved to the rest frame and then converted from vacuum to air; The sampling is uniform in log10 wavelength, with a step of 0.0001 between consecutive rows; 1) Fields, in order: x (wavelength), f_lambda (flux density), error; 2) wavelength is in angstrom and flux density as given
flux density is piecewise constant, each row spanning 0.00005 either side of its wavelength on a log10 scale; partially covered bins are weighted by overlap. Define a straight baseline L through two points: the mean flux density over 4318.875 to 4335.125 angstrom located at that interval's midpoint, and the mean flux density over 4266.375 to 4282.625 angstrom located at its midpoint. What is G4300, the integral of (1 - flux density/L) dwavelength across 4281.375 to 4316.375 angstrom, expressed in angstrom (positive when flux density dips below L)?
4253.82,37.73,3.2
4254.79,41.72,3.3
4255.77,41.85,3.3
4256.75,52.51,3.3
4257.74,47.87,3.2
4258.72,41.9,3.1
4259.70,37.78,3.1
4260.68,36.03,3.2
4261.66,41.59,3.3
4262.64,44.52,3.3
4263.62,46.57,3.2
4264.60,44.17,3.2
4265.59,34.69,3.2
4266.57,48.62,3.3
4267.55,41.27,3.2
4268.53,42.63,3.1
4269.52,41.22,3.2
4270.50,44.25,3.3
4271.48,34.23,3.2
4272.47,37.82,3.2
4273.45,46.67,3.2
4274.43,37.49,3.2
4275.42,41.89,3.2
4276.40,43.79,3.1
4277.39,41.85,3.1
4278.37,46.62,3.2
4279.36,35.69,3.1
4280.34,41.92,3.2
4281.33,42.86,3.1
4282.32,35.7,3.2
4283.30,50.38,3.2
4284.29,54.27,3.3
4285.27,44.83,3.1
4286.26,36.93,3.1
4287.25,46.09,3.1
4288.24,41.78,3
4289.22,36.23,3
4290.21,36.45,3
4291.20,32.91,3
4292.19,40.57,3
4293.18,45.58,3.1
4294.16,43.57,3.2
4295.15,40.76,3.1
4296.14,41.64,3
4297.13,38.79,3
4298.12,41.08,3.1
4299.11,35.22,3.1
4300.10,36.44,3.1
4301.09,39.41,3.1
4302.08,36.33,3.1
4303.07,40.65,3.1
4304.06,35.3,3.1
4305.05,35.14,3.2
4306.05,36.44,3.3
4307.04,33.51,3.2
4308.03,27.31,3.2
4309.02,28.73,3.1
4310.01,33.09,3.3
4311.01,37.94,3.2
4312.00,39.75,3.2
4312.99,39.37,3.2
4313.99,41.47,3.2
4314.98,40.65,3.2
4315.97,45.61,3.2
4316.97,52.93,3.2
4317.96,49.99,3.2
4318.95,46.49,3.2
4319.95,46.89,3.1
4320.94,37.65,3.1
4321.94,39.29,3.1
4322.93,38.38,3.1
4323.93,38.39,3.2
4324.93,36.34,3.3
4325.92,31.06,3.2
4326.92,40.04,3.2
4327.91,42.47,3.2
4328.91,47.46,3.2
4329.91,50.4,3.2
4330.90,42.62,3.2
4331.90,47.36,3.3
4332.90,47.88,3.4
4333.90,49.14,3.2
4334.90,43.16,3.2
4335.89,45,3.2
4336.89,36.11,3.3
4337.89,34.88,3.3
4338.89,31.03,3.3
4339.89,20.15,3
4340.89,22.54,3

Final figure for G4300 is 2.3 angstrom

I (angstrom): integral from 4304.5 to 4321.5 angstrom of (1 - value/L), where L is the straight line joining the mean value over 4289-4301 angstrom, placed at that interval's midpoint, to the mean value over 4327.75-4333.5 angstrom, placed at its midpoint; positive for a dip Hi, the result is 1.4 angstrom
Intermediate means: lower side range 39.2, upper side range 46.6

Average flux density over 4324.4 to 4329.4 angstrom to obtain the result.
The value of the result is 39.5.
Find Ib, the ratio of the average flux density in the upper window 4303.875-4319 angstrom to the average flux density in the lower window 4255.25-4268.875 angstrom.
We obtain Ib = 0.90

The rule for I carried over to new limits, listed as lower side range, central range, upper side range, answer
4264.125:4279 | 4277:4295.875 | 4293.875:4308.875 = -1.15 angstrom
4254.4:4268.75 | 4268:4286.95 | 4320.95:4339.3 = 0.13 angstrom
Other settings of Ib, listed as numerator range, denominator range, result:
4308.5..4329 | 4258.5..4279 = 0.97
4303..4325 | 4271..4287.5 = 0.93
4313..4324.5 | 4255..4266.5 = 1.01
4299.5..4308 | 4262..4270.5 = 0.84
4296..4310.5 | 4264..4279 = 0.86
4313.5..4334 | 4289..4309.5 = 1.16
